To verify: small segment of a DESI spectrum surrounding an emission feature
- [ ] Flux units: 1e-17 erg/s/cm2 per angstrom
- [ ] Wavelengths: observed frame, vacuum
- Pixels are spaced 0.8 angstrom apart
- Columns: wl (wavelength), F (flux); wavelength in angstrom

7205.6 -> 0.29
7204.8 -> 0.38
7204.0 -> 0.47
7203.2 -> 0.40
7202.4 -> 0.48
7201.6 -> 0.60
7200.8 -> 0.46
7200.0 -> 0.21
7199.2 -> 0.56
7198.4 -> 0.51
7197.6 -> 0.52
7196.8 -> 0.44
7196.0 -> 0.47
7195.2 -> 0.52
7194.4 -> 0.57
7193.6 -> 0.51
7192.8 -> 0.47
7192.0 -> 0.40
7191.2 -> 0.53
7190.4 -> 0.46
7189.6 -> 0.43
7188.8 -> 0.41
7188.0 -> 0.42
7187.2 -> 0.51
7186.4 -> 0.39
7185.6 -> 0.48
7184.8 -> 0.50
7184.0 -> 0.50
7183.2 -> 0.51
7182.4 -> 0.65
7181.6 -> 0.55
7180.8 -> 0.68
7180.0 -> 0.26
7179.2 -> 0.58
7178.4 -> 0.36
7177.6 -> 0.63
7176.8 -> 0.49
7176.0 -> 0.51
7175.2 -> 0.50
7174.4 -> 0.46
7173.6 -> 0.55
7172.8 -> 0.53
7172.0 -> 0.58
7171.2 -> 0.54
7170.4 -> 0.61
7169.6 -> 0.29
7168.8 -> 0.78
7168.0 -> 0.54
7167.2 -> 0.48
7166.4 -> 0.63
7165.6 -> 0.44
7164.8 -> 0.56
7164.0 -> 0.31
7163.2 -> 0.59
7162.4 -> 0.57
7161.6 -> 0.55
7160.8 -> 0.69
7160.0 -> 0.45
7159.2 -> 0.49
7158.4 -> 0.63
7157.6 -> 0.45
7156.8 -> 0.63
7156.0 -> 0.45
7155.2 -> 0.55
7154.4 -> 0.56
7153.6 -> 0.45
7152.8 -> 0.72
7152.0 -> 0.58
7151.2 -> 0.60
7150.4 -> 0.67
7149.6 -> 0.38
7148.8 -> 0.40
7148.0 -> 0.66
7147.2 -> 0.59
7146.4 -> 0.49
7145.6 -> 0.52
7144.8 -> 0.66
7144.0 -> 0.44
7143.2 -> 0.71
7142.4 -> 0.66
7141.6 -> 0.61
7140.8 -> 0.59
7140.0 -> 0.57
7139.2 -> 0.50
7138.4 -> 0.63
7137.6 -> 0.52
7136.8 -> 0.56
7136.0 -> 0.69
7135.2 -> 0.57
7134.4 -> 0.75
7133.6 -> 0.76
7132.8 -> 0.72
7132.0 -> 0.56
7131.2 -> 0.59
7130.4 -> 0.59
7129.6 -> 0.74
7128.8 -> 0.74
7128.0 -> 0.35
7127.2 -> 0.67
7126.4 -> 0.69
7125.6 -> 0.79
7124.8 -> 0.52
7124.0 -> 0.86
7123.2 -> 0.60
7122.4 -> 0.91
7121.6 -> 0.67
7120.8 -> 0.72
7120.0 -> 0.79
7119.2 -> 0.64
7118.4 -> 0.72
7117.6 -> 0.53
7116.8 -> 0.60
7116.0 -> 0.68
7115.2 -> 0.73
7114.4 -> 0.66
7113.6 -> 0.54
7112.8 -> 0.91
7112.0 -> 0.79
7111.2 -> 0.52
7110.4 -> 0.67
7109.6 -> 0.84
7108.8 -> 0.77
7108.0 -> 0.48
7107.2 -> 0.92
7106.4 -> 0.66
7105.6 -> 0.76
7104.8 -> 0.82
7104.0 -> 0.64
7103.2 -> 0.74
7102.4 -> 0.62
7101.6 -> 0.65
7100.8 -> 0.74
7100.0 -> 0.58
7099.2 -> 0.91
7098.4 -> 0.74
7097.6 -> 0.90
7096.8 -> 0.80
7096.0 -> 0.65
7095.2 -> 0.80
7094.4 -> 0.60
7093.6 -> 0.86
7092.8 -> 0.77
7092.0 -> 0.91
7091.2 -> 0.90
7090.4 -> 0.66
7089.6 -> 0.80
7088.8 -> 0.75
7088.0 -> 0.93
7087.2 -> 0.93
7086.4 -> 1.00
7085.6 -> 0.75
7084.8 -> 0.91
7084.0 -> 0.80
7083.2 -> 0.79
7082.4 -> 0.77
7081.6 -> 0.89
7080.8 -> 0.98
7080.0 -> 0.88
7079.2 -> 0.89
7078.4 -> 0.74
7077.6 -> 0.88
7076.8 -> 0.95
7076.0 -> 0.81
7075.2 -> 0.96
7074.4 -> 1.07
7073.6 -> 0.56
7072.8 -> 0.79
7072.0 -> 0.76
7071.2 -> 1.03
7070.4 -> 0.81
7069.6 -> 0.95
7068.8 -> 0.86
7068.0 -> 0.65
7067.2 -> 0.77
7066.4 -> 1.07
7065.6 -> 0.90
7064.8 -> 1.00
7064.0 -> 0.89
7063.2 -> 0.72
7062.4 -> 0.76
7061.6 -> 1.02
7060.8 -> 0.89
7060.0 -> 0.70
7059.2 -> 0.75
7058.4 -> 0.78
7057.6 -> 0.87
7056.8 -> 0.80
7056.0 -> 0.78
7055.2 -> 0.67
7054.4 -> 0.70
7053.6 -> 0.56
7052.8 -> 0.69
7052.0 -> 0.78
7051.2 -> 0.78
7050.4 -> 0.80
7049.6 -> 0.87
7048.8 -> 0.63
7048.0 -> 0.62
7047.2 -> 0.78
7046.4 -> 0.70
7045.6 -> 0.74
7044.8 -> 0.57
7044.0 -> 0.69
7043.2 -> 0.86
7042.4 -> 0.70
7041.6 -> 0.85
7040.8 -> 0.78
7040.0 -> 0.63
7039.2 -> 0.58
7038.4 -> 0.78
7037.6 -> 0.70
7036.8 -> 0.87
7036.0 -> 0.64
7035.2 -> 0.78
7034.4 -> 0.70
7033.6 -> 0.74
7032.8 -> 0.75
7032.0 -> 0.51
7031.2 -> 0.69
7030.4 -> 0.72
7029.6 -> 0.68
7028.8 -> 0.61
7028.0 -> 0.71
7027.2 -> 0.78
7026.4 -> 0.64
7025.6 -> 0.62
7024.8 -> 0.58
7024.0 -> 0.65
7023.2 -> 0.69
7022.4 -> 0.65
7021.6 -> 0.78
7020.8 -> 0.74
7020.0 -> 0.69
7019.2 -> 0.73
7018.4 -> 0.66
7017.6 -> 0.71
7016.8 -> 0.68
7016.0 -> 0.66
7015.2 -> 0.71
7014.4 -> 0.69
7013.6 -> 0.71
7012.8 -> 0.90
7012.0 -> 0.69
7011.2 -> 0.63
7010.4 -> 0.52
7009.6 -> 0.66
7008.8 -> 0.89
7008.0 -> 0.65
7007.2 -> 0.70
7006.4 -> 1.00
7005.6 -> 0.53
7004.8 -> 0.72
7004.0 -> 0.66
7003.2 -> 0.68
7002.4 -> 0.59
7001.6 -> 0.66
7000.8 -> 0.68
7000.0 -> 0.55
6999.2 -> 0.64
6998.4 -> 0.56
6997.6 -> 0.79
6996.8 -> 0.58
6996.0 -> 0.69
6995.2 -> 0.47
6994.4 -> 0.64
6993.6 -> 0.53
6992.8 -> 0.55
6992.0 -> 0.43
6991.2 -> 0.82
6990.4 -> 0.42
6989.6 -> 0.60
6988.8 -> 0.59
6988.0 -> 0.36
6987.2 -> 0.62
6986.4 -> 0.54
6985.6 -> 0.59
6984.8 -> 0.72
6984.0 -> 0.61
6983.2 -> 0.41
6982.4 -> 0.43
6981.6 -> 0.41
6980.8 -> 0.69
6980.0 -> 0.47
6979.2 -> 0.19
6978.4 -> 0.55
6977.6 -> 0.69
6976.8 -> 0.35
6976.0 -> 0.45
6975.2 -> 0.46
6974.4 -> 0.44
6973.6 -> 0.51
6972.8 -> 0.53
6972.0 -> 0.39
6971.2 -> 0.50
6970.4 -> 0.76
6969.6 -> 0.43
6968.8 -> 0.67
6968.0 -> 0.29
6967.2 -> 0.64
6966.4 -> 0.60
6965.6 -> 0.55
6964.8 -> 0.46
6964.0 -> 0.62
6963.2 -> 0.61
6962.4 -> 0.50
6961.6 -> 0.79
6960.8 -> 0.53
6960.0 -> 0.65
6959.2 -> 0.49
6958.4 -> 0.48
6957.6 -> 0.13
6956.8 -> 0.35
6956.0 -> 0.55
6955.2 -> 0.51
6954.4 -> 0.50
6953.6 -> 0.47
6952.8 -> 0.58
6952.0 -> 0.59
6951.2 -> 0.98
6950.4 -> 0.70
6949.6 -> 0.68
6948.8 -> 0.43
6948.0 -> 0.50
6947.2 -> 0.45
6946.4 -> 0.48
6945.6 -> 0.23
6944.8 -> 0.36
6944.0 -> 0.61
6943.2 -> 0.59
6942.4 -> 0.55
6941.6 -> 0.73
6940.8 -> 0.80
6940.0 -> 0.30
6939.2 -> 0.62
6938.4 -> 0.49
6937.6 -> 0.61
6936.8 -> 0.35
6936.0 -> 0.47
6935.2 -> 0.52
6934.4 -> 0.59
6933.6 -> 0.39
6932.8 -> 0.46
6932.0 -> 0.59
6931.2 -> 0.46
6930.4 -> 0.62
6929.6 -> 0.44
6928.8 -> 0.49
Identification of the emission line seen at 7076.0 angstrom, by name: C III] 1909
